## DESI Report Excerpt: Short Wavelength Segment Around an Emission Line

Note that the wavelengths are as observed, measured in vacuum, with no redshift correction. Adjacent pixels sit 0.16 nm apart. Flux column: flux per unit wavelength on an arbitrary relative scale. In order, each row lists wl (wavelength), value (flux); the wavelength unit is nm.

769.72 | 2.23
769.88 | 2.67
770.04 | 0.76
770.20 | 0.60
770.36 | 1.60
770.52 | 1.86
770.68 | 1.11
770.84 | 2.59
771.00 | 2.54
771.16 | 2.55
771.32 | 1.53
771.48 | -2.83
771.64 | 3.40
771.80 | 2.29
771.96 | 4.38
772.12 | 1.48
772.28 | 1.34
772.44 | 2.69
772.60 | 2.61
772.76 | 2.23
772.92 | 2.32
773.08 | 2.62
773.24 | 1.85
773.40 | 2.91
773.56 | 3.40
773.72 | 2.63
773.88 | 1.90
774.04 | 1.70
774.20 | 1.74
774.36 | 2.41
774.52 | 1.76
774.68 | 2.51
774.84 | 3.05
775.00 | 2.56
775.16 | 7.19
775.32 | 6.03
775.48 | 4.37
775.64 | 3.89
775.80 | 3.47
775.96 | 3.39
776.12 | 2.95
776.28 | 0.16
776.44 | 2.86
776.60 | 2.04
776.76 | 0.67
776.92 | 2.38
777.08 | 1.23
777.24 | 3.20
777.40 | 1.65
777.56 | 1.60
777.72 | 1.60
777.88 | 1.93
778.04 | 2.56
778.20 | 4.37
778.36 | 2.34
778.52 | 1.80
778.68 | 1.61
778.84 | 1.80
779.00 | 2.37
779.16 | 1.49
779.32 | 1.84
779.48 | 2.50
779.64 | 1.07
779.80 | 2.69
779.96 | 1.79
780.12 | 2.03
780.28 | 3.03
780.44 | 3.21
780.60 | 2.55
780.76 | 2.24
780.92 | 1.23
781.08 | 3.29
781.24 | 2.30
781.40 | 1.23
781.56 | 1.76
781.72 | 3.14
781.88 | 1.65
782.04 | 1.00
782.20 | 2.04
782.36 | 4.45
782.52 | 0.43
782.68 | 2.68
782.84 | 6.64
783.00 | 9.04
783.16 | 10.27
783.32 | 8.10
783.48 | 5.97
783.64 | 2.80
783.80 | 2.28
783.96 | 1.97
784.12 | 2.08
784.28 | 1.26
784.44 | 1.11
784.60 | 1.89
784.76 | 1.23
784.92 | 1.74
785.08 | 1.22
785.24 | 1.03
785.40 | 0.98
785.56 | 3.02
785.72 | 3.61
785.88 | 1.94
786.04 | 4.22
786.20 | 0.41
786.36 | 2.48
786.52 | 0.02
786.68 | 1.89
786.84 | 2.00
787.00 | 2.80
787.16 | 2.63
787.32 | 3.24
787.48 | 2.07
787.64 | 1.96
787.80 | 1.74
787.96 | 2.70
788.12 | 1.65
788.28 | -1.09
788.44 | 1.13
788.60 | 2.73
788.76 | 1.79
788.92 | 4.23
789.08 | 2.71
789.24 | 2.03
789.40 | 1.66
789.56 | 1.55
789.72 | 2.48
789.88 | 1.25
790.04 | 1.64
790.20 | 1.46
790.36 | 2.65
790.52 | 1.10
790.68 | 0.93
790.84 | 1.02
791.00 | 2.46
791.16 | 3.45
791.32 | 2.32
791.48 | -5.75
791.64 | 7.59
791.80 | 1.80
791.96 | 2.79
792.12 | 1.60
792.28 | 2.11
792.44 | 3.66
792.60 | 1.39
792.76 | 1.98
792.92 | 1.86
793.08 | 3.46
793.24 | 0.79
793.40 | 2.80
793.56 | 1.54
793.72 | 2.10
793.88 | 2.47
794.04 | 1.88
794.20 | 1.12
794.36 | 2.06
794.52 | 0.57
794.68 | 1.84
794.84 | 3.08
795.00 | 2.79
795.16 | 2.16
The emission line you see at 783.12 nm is [O III]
